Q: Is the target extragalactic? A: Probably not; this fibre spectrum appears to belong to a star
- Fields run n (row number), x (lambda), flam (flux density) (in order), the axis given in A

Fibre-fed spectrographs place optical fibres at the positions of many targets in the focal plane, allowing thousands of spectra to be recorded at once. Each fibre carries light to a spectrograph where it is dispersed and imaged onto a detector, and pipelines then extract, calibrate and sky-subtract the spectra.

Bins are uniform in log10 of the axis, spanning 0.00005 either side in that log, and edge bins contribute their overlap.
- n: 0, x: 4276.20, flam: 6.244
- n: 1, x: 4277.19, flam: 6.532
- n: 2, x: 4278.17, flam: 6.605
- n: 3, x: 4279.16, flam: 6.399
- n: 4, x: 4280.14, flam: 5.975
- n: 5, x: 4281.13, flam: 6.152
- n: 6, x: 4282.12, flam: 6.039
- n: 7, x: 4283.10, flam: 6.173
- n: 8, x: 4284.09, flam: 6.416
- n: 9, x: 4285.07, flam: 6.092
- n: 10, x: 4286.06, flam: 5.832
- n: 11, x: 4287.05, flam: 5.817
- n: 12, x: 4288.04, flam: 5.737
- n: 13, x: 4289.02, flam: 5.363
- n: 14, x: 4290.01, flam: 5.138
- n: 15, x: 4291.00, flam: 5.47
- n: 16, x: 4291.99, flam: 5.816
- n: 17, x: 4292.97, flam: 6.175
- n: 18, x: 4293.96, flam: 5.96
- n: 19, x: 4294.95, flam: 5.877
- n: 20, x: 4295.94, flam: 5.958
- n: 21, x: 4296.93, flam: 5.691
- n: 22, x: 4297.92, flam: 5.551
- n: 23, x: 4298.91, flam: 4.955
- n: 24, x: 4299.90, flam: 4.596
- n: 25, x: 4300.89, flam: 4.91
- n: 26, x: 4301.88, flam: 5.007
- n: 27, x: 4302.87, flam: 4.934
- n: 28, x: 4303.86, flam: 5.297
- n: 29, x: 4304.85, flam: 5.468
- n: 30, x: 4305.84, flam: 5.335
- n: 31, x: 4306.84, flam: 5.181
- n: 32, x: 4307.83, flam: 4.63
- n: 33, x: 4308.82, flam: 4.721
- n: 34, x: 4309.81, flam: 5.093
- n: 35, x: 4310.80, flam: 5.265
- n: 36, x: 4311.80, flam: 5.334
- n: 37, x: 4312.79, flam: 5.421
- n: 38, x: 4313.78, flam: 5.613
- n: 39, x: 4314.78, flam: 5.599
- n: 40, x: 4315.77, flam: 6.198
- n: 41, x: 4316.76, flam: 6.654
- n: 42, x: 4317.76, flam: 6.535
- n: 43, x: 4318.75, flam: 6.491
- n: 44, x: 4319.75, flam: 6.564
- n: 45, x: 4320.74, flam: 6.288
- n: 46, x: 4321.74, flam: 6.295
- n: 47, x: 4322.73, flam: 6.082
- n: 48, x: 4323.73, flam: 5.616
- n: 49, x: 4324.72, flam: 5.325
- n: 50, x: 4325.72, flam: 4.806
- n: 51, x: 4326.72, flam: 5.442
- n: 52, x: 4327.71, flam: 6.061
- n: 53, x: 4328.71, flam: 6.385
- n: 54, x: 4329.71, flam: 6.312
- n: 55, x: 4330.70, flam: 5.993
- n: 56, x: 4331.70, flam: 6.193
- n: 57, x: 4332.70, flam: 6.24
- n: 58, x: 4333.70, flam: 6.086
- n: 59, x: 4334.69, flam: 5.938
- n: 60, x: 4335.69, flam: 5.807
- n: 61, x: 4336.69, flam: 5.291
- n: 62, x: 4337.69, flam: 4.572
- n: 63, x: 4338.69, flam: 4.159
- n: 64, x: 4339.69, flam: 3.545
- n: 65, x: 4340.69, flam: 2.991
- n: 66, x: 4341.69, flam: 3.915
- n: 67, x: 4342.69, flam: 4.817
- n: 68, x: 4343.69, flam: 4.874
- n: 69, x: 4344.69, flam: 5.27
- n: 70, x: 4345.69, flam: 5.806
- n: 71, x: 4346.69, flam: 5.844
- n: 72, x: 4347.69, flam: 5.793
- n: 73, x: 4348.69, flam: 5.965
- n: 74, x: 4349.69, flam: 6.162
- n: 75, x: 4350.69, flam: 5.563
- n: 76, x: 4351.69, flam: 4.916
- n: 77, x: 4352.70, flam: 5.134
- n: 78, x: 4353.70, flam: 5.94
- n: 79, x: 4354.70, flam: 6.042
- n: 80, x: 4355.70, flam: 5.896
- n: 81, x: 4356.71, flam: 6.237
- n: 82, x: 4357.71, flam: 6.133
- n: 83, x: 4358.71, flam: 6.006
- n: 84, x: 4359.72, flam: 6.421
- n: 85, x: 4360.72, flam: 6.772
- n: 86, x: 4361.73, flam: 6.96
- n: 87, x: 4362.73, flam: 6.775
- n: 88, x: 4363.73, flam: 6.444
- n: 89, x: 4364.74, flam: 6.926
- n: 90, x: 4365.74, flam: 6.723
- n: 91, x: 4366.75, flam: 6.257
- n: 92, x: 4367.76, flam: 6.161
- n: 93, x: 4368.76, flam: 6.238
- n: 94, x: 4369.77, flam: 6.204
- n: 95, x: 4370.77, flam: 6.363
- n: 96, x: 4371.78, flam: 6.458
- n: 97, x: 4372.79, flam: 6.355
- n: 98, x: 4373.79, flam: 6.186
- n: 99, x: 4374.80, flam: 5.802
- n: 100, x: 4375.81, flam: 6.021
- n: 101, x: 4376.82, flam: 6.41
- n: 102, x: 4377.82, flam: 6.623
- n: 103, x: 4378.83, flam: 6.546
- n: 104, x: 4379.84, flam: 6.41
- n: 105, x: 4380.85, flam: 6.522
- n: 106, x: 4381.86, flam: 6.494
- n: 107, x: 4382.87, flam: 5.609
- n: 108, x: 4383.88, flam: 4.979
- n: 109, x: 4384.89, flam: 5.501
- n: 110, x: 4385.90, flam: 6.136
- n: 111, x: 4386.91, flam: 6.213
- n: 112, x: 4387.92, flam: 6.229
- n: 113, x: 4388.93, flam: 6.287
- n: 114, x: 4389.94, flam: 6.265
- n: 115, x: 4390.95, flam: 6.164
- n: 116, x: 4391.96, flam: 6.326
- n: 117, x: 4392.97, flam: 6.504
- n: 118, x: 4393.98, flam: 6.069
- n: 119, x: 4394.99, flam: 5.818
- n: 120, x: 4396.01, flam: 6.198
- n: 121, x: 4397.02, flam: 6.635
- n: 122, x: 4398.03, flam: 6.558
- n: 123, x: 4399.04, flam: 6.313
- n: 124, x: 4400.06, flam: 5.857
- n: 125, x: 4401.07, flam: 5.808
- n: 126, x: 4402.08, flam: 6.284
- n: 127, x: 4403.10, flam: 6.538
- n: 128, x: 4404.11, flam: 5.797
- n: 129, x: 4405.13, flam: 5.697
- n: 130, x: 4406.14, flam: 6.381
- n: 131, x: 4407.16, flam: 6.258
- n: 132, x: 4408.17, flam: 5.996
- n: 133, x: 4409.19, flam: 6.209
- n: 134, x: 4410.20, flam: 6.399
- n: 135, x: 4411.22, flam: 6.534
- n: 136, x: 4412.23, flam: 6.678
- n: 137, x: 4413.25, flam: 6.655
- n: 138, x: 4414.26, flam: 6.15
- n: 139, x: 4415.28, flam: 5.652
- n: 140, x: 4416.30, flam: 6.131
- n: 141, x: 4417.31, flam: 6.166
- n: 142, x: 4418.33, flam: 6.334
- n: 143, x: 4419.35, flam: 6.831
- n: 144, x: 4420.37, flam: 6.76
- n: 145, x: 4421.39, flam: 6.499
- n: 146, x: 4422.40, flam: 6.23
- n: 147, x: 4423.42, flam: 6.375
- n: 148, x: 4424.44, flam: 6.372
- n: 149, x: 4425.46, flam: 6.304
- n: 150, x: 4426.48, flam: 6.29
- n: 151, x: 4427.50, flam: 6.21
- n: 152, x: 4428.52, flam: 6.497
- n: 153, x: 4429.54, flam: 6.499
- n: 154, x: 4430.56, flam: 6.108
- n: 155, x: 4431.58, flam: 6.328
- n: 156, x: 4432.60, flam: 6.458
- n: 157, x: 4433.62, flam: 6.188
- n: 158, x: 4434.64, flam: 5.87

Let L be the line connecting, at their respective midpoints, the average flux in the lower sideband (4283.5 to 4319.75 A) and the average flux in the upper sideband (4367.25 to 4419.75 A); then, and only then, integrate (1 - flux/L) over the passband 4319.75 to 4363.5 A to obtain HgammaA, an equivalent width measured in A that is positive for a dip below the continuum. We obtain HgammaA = 1.4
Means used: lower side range 5.57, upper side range 6.21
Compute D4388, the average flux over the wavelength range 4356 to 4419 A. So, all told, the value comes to 6.25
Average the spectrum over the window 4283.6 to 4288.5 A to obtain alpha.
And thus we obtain 5.98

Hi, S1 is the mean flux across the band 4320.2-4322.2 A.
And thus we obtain 6.3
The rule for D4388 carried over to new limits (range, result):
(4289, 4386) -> 5.74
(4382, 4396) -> 6.03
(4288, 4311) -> 5.33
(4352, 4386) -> 6.22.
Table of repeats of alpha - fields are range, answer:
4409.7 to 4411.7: 6.45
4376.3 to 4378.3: 6.53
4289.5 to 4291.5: 5.29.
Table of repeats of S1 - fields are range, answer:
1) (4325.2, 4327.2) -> 5.1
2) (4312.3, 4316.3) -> 5.72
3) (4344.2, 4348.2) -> 5.68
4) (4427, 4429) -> 6.35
